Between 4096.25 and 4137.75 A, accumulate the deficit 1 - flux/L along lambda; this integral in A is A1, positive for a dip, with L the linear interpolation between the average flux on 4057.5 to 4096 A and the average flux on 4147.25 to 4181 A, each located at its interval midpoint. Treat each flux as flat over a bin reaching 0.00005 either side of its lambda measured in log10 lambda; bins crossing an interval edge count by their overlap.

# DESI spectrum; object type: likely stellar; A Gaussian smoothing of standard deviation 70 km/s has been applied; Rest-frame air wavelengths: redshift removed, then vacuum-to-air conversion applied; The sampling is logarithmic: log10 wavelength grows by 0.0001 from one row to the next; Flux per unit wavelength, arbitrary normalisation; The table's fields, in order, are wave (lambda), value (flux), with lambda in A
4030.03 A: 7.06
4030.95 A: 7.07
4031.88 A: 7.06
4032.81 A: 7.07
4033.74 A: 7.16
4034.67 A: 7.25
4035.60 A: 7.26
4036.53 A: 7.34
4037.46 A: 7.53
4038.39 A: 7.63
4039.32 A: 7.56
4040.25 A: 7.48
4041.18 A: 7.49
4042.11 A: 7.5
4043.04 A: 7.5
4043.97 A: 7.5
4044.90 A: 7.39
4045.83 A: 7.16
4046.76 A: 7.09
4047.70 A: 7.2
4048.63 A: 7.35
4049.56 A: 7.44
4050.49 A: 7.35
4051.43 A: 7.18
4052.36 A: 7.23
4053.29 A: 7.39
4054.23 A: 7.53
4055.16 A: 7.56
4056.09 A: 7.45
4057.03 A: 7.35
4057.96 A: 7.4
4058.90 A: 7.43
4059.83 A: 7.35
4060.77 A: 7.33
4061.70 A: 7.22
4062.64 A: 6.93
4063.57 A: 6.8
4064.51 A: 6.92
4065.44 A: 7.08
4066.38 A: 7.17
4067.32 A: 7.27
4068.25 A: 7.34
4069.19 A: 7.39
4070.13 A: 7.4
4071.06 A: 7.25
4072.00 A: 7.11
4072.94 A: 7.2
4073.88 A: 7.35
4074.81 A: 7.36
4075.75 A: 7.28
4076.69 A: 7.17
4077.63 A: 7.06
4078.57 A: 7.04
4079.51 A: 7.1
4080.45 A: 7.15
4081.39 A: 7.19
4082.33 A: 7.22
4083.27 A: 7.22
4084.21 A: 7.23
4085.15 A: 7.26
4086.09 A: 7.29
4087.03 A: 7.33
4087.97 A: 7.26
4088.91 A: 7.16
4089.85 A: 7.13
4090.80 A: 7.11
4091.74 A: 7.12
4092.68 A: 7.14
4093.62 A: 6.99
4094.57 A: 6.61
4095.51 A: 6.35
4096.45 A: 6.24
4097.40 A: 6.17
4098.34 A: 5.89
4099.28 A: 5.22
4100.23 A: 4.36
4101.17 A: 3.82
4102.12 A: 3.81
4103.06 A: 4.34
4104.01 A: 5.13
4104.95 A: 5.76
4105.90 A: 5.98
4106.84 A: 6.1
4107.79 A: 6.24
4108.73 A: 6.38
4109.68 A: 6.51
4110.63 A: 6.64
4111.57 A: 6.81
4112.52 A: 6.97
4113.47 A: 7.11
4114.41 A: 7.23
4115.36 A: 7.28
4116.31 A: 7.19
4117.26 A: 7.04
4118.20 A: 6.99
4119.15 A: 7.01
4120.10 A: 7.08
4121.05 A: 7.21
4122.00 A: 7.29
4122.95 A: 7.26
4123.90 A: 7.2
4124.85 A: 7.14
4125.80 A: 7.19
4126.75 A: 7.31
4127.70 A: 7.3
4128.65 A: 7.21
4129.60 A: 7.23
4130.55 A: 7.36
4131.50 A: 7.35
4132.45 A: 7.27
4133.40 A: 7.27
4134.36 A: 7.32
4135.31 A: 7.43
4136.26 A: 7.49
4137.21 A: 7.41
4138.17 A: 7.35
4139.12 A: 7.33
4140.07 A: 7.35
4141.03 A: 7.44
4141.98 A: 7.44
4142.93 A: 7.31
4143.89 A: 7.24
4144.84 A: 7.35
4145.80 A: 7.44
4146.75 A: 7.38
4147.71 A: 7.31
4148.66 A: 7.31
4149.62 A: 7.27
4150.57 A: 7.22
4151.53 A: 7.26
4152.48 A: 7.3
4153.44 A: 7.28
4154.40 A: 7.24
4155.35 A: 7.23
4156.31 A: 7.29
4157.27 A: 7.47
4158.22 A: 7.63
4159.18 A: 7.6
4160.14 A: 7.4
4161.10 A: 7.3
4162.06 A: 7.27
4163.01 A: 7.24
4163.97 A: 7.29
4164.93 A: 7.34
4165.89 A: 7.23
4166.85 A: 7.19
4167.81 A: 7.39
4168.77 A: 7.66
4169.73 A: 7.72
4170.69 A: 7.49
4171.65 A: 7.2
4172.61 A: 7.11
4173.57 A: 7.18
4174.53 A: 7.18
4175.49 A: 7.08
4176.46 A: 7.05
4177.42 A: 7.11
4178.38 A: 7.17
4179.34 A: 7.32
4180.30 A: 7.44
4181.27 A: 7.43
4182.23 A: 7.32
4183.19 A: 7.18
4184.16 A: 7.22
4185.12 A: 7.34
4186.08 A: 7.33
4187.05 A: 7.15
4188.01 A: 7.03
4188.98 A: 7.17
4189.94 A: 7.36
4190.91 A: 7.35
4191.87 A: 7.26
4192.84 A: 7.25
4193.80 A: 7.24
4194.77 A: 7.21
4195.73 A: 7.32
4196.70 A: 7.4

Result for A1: 3.6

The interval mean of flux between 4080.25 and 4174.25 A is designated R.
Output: 6.98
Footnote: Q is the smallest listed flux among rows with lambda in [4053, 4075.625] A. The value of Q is 6.8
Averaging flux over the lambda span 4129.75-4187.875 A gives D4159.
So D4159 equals 7.32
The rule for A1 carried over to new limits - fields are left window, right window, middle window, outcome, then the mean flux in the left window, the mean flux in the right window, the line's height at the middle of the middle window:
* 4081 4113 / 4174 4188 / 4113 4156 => -3.39 A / 6.35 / 7.23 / 6.74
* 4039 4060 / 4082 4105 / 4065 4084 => -1.28 A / 7.39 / 6.29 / 6.76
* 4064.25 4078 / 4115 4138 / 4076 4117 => 4.03 A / 7.23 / 7.24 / 7.24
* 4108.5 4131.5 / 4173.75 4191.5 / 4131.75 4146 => -0.45 A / 7.09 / 7.23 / 7.14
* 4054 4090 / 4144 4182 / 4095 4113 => 3.82 A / 7.24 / 7.32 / 7.27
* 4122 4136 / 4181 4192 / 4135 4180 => -0.34 A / 7.28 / 7.26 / 7.27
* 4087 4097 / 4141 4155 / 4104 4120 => 0.91 A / 6.92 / 7.32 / 7.06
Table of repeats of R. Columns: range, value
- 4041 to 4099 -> 7.16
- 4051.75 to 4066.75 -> 7.26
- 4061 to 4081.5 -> 7.17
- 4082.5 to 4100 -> 6.79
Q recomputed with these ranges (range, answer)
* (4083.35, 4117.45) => 3.81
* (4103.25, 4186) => 5.13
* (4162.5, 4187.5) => 7.05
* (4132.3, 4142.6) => 7.27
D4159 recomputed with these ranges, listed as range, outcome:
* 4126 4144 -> 7.34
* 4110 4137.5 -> 7.19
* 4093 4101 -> 5.92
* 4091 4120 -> 6.24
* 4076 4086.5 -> 7.17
